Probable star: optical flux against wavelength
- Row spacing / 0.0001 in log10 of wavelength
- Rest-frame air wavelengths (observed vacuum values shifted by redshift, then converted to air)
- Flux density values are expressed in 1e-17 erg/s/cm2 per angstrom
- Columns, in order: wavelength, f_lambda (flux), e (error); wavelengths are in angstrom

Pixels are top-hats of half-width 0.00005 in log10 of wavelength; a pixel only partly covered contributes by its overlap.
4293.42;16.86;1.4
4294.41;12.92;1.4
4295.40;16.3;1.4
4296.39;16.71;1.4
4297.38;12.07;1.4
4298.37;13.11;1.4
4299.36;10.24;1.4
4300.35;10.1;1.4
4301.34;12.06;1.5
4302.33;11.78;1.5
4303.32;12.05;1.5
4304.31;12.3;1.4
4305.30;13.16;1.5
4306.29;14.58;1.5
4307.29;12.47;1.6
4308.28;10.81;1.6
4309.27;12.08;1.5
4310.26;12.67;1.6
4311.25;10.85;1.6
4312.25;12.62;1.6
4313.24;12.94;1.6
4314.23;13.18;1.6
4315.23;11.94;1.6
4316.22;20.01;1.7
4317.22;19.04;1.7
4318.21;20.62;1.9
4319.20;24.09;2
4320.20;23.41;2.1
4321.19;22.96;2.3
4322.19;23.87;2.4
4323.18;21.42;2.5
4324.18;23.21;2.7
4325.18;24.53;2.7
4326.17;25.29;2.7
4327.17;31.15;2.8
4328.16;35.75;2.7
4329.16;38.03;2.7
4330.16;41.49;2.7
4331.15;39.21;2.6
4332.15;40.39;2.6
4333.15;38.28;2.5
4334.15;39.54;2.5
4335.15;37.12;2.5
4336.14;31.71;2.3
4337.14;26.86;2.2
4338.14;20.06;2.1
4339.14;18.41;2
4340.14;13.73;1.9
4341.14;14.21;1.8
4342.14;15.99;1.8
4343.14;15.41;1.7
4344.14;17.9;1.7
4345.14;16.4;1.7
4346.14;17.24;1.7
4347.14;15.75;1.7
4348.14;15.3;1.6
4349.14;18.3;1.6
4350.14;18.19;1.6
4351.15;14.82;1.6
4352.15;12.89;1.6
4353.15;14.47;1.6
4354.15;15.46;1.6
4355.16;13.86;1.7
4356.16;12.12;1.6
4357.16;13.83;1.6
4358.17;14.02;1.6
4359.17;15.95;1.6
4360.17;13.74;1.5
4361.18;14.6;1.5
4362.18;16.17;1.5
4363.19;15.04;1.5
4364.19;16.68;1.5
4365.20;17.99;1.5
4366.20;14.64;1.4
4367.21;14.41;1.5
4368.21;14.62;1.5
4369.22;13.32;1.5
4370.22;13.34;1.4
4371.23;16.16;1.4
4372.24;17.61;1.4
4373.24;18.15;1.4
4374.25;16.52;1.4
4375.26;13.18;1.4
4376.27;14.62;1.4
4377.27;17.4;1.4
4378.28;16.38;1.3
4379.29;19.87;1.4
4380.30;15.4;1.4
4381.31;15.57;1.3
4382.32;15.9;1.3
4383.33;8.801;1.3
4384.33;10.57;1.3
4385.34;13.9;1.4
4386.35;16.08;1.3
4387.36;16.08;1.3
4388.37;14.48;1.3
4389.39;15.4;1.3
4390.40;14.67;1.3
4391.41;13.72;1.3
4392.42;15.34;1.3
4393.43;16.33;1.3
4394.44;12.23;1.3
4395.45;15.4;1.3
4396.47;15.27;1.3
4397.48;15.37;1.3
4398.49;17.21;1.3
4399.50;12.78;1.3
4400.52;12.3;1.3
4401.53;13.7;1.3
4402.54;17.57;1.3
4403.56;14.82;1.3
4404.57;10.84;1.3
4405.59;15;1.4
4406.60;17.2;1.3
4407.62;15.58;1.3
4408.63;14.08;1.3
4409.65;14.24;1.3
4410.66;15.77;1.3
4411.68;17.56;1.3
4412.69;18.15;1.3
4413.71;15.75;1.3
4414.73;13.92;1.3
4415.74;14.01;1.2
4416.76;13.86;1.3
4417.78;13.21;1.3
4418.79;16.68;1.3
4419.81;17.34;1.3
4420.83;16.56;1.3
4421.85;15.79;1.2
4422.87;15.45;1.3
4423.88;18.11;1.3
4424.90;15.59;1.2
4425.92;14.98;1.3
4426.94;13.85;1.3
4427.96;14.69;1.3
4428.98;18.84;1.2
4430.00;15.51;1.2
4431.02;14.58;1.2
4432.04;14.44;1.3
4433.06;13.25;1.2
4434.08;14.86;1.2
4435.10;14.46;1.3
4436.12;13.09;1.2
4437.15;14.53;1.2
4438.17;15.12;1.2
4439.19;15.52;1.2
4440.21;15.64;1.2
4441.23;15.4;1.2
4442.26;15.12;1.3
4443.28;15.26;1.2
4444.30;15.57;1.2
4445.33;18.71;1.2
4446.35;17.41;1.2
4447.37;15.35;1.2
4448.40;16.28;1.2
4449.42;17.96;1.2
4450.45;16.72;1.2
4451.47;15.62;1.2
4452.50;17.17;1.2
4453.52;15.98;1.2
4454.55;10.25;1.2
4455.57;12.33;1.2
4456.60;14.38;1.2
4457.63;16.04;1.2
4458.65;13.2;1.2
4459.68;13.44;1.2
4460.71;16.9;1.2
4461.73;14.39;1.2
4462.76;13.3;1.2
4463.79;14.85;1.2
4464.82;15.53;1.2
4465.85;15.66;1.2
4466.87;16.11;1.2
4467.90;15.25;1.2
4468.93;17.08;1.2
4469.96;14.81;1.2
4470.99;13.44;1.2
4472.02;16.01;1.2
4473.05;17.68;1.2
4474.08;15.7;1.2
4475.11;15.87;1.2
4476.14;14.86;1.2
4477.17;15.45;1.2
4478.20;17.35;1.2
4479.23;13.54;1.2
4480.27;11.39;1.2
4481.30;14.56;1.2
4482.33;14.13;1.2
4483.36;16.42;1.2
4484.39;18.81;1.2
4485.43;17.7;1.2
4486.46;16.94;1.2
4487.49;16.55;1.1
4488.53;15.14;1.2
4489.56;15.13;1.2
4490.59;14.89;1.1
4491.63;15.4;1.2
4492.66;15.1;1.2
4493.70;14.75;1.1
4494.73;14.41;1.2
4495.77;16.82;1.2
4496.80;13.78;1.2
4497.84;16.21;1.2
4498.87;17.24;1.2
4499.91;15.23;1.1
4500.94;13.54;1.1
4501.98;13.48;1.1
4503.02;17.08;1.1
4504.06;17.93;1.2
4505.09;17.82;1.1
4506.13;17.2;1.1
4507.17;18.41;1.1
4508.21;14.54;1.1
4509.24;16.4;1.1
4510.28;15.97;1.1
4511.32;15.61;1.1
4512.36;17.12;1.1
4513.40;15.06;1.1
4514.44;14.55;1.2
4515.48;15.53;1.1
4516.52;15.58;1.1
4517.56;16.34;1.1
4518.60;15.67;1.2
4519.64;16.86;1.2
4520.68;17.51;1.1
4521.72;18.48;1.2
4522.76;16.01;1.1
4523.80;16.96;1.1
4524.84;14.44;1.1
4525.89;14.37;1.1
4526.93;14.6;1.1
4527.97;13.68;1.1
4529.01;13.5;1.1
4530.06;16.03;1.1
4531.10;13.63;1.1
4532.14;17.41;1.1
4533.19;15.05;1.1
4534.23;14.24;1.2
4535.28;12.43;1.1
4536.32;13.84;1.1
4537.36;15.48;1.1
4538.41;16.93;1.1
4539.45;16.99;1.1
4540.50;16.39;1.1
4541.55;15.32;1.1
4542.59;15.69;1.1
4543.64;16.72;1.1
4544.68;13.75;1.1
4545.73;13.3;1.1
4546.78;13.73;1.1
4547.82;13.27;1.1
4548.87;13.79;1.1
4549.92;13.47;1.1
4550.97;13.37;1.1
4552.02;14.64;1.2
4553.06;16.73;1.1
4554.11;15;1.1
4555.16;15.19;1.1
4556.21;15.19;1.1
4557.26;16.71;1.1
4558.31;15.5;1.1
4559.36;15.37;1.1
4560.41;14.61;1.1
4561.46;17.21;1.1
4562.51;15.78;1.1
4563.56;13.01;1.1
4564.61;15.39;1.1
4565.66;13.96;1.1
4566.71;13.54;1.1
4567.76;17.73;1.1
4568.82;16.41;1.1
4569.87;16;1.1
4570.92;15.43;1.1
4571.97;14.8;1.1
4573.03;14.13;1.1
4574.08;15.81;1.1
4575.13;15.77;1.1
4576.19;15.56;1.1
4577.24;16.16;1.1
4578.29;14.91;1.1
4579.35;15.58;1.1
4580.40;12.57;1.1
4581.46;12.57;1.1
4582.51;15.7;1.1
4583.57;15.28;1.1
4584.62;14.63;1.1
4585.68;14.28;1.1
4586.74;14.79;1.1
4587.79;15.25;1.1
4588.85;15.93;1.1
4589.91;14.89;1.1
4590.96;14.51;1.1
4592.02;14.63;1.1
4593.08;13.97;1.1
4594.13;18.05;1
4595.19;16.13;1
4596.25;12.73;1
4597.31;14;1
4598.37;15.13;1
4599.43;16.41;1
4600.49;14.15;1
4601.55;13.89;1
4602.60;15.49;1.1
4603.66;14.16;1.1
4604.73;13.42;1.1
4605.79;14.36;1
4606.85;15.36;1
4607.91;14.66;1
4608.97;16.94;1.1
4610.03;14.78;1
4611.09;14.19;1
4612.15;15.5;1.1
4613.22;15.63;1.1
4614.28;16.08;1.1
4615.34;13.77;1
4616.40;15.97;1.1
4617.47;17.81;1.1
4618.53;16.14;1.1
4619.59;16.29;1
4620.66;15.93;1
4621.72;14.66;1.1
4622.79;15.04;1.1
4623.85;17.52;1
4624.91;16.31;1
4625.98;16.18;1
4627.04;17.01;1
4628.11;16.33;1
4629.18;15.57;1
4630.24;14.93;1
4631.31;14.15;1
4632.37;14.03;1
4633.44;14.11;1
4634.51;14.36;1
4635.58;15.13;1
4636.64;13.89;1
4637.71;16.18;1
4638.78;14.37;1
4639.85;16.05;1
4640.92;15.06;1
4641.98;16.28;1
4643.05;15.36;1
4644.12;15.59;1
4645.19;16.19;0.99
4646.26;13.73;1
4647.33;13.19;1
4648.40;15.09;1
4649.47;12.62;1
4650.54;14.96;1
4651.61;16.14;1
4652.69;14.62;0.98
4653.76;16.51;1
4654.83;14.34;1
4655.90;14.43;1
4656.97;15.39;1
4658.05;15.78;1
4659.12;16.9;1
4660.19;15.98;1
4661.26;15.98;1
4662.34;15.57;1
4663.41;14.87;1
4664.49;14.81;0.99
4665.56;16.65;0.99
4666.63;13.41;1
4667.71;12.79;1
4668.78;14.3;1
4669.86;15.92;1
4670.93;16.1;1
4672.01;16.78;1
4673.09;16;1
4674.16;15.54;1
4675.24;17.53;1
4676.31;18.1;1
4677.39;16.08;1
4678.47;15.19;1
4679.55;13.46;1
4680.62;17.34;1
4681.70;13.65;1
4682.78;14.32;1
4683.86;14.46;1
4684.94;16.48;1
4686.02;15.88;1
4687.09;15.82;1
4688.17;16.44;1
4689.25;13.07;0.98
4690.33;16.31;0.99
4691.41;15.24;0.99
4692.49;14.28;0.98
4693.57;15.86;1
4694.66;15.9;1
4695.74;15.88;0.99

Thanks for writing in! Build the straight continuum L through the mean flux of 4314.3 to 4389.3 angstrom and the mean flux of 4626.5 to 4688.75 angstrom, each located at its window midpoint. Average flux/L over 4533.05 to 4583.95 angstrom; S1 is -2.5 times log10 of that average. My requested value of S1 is 0.112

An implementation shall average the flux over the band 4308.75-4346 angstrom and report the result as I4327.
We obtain 23.4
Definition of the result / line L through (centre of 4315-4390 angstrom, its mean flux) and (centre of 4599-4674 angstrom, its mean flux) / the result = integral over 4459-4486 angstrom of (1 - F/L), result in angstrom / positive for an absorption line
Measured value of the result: 3.5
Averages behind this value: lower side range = 19.5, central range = 15.4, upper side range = 15.3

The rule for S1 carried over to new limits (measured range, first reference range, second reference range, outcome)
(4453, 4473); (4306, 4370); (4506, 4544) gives 0.16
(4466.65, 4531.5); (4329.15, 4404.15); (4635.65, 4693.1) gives 0.06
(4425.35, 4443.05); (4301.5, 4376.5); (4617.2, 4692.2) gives 0.20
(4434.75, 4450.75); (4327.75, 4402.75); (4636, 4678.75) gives 0.11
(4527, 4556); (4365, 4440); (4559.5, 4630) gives 0.03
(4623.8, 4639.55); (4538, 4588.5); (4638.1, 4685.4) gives 0.00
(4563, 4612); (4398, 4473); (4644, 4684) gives 0.02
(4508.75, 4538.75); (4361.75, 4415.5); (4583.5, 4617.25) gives -0.03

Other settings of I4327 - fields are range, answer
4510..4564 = 15.3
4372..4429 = 15.2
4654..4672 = 15.3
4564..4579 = 15.4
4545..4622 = 15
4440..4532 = 15.6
